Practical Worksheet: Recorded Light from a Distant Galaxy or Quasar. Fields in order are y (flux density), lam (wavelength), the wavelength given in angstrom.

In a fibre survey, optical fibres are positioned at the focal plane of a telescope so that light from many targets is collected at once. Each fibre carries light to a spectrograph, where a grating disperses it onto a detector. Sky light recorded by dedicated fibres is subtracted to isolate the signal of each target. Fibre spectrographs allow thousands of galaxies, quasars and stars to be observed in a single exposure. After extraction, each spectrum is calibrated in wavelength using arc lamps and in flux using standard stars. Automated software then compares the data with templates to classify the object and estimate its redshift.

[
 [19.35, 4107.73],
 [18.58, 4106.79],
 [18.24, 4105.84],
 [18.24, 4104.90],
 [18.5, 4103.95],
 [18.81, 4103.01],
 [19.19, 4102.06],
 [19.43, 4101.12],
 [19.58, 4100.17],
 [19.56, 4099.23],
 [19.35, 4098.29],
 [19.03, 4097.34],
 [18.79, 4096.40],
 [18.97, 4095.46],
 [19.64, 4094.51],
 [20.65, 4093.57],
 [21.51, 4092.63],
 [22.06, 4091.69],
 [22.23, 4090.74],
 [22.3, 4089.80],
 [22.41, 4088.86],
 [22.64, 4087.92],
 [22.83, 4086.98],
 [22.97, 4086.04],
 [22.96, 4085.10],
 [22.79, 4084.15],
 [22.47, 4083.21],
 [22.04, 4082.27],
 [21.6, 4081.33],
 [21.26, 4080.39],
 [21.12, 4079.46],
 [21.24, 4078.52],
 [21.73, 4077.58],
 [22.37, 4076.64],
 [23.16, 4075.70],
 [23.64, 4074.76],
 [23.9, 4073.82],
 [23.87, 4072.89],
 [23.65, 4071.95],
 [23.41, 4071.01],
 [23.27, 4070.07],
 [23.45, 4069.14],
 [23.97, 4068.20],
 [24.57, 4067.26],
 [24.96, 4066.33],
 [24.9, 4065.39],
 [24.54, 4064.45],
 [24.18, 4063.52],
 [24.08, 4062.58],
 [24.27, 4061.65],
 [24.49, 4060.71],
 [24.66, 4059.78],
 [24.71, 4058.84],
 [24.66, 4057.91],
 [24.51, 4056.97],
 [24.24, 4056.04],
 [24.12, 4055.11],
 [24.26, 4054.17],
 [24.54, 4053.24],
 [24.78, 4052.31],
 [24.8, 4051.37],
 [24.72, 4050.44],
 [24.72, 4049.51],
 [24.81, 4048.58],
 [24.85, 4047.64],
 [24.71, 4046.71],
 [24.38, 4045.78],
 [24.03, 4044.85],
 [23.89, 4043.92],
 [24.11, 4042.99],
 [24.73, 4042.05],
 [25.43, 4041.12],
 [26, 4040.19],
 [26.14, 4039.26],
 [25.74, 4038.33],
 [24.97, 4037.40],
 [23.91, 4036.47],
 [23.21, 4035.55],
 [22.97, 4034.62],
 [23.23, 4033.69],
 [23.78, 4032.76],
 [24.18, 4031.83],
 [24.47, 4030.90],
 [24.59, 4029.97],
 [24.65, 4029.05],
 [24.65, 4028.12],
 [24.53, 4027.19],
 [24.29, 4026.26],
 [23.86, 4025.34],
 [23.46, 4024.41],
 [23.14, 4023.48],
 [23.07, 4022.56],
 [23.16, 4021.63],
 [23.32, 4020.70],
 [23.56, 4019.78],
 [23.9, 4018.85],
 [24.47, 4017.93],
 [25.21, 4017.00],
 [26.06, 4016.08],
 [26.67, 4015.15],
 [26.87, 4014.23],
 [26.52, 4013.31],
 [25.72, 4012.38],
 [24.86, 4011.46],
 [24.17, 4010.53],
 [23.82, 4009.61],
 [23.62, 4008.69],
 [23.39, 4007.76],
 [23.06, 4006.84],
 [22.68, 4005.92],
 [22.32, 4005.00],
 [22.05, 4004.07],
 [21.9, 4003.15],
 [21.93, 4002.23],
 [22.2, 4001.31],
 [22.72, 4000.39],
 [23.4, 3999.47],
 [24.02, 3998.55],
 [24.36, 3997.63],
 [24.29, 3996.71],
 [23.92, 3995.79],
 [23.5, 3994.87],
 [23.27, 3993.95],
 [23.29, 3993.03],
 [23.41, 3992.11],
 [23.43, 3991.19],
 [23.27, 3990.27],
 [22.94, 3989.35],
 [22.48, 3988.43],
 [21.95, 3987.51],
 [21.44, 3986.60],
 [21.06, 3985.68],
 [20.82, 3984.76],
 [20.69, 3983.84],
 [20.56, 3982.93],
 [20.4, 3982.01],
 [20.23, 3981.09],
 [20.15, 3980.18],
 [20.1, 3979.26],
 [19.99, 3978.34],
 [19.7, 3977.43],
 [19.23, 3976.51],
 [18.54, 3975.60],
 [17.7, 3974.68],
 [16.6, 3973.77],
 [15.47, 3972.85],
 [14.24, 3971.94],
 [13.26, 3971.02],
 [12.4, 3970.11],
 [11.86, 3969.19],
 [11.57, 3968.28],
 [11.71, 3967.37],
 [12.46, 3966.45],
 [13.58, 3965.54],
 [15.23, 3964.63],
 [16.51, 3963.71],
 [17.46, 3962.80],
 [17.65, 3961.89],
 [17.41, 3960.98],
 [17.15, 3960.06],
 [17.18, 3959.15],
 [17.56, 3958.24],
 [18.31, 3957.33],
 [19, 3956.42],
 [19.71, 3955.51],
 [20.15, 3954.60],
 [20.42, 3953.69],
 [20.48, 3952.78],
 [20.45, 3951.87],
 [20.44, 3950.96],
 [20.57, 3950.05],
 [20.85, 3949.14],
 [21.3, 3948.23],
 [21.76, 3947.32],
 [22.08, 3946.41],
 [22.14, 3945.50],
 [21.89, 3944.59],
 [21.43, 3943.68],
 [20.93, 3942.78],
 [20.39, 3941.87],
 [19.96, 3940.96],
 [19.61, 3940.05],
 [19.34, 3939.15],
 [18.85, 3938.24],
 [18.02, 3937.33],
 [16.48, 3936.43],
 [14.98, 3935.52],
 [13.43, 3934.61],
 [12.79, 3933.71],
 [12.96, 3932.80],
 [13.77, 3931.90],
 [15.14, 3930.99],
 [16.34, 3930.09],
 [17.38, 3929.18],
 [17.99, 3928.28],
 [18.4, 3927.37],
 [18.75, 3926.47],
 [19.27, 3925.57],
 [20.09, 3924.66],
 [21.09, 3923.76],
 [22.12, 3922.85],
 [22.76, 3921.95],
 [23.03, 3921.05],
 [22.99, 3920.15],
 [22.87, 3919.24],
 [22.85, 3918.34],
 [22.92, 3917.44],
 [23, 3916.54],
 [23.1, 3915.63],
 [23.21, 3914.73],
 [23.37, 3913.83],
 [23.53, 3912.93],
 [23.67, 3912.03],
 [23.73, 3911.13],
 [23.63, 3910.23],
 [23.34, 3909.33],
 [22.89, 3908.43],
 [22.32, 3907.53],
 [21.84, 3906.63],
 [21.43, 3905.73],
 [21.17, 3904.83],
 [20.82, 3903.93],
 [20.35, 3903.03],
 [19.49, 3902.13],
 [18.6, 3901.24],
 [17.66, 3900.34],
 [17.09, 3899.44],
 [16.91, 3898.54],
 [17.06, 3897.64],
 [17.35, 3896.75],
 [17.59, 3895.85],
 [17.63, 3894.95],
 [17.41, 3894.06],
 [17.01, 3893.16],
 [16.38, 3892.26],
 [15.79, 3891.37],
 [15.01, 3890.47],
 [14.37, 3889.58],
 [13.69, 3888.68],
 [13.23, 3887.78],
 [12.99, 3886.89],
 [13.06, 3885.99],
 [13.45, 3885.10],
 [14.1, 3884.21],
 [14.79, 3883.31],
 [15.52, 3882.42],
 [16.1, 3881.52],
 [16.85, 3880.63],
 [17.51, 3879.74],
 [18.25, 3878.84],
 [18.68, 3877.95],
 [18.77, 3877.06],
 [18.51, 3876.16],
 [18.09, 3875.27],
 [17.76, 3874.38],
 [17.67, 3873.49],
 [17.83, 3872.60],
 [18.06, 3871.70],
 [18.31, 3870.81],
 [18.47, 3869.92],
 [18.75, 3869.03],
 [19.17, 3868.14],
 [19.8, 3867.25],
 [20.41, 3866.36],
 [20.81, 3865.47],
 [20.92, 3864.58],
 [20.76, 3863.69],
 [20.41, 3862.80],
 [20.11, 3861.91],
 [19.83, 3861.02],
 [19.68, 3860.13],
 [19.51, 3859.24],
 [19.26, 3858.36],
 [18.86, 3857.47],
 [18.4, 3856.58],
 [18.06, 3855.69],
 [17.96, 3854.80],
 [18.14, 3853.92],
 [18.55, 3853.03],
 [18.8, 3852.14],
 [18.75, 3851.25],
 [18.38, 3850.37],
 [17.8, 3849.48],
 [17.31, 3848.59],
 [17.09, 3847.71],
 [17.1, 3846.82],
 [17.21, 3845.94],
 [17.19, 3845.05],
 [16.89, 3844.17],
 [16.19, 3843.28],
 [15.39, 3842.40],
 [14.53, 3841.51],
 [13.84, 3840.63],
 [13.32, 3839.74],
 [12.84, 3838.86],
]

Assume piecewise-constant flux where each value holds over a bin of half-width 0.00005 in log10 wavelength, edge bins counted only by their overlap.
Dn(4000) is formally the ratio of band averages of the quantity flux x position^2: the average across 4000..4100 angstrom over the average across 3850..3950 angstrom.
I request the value 1.3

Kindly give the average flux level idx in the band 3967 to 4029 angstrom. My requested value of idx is 21.8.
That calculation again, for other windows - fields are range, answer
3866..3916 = 18.5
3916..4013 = 19.8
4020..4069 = 24.4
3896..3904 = 18.2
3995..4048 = 24.1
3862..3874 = 19.3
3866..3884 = 17.9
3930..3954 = 18.8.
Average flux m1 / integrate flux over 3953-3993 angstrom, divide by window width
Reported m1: 18.3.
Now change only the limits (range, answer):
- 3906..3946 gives 20.2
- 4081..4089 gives 22.5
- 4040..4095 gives 23.5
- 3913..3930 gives 21.3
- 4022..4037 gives 23.9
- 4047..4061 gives 24.6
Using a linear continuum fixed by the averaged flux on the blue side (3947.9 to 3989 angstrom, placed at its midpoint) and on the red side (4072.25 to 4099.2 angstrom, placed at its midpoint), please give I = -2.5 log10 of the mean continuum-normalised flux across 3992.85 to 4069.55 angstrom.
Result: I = -0.20 mag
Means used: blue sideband 18.1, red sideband 21.7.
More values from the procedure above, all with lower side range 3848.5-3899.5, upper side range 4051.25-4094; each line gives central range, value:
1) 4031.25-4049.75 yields -0.10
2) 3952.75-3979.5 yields 0.21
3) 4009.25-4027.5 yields -0.13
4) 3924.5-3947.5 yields 0.07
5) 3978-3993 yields -0.03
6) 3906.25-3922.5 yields -0.22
